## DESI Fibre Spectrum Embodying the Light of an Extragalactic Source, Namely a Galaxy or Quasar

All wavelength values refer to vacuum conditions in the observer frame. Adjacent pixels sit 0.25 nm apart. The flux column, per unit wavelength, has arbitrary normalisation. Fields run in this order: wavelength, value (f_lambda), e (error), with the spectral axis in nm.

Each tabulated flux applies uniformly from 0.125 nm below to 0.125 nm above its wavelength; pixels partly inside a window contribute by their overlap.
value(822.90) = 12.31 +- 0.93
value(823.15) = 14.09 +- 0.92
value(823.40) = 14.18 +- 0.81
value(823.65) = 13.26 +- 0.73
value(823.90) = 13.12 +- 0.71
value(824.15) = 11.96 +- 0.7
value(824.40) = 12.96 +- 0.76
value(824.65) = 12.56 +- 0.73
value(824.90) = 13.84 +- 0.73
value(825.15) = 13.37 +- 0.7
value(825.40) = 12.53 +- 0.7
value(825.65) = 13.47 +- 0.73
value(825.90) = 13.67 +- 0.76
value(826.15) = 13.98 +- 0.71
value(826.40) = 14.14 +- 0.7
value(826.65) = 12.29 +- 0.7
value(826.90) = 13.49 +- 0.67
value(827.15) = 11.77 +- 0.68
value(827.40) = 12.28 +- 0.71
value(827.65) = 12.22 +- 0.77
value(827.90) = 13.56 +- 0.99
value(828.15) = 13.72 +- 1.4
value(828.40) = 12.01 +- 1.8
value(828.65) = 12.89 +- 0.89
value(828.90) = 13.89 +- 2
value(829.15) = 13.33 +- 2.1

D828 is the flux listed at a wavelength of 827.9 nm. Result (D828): 13.56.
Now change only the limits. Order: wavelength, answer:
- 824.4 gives 12.96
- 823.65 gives 13.26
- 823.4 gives 14.18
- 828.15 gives 13.72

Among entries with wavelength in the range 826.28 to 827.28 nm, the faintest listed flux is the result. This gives 11.77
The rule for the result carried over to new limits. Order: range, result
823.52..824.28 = 11.96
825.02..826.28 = 12.53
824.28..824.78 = 12.56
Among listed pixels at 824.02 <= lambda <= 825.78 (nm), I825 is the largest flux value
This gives 13.84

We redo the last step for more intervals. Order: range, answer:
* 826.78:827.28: 13.49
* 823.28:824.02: 14.18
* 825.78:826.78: 14.14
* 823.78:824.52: 13.12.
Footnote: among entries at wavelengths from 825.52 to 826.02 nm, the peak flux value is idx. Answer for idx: 13.67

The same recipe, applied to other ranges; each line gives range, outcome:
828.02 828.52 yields 13.72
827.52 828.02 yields 13.56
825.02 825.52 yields 13.37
